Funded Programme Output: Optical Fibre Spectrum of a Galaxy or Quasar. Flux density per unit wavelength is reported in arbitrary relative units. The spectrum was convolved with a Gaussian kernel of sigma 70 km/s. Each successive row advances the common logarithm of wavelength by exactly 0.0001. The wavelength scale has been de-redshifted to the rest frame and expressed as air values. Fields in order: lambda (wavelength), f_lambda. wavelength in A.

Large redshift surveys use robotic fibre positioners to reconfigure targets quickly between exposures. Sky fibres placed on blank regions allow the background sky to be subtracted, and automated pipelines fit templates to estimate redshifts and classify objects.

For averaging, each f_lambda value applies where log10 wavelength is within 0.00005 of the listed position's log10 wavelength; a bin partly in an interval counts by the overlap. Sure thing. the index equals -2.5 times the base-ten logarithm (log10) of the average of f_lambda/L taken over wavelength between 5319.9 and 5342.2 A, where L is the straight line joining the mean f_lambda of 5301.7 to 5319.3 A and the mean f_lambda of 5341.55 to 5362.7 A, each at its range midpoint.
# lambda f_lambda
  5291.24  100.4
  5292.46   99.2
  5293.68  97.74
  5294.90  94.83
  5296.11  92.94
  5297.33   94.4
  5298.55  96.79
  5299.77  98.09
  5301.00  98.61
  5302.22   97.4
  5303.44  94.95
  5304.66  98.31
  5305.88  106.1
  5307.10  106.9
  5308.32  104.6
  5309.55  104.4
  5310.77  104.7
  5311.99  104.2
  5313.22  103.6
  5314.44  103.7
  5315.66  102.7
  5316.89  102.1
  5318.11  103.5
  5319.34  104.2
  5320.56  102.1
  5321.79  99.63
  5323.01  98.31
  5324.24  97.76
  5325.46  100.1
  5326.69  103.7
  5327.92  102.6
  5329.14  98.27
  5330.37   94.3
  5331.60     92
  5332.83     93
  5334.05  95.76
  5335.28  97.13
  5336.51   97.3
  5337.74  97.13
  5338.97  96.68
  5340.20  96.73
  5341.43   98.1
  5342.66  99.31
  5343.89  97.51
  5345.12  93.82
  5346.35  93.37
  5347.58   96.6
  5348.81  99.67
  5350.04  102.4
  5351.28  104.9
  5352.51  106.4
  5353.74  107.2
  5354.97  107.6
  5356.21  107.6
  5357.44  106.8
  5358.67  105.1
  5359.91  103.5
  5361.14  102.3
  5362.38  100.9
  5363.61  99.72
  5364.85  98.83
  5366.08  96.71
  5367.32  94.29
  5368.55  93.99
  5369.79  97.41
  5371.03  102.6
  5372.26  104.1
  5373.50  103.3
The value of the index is 0.05 mag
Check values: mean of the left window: 103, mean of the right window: 102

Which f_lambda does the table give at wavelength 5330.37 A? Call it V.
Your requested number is 94.3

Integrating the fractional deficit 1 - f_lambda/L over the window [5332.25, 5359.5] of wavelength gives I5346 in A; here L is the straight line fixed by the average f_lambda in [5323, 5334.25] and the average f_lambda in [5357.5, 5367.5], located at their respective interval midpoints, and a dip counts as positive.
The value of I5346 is -0.2 A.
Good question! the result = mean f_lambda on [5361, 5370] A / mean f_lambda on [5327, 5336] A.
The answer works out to 1.01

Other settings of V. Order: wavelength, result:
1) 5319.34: 104.2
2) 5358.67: 105.1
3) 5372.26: 104.1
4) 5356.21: 107.6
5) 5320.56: 102.1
